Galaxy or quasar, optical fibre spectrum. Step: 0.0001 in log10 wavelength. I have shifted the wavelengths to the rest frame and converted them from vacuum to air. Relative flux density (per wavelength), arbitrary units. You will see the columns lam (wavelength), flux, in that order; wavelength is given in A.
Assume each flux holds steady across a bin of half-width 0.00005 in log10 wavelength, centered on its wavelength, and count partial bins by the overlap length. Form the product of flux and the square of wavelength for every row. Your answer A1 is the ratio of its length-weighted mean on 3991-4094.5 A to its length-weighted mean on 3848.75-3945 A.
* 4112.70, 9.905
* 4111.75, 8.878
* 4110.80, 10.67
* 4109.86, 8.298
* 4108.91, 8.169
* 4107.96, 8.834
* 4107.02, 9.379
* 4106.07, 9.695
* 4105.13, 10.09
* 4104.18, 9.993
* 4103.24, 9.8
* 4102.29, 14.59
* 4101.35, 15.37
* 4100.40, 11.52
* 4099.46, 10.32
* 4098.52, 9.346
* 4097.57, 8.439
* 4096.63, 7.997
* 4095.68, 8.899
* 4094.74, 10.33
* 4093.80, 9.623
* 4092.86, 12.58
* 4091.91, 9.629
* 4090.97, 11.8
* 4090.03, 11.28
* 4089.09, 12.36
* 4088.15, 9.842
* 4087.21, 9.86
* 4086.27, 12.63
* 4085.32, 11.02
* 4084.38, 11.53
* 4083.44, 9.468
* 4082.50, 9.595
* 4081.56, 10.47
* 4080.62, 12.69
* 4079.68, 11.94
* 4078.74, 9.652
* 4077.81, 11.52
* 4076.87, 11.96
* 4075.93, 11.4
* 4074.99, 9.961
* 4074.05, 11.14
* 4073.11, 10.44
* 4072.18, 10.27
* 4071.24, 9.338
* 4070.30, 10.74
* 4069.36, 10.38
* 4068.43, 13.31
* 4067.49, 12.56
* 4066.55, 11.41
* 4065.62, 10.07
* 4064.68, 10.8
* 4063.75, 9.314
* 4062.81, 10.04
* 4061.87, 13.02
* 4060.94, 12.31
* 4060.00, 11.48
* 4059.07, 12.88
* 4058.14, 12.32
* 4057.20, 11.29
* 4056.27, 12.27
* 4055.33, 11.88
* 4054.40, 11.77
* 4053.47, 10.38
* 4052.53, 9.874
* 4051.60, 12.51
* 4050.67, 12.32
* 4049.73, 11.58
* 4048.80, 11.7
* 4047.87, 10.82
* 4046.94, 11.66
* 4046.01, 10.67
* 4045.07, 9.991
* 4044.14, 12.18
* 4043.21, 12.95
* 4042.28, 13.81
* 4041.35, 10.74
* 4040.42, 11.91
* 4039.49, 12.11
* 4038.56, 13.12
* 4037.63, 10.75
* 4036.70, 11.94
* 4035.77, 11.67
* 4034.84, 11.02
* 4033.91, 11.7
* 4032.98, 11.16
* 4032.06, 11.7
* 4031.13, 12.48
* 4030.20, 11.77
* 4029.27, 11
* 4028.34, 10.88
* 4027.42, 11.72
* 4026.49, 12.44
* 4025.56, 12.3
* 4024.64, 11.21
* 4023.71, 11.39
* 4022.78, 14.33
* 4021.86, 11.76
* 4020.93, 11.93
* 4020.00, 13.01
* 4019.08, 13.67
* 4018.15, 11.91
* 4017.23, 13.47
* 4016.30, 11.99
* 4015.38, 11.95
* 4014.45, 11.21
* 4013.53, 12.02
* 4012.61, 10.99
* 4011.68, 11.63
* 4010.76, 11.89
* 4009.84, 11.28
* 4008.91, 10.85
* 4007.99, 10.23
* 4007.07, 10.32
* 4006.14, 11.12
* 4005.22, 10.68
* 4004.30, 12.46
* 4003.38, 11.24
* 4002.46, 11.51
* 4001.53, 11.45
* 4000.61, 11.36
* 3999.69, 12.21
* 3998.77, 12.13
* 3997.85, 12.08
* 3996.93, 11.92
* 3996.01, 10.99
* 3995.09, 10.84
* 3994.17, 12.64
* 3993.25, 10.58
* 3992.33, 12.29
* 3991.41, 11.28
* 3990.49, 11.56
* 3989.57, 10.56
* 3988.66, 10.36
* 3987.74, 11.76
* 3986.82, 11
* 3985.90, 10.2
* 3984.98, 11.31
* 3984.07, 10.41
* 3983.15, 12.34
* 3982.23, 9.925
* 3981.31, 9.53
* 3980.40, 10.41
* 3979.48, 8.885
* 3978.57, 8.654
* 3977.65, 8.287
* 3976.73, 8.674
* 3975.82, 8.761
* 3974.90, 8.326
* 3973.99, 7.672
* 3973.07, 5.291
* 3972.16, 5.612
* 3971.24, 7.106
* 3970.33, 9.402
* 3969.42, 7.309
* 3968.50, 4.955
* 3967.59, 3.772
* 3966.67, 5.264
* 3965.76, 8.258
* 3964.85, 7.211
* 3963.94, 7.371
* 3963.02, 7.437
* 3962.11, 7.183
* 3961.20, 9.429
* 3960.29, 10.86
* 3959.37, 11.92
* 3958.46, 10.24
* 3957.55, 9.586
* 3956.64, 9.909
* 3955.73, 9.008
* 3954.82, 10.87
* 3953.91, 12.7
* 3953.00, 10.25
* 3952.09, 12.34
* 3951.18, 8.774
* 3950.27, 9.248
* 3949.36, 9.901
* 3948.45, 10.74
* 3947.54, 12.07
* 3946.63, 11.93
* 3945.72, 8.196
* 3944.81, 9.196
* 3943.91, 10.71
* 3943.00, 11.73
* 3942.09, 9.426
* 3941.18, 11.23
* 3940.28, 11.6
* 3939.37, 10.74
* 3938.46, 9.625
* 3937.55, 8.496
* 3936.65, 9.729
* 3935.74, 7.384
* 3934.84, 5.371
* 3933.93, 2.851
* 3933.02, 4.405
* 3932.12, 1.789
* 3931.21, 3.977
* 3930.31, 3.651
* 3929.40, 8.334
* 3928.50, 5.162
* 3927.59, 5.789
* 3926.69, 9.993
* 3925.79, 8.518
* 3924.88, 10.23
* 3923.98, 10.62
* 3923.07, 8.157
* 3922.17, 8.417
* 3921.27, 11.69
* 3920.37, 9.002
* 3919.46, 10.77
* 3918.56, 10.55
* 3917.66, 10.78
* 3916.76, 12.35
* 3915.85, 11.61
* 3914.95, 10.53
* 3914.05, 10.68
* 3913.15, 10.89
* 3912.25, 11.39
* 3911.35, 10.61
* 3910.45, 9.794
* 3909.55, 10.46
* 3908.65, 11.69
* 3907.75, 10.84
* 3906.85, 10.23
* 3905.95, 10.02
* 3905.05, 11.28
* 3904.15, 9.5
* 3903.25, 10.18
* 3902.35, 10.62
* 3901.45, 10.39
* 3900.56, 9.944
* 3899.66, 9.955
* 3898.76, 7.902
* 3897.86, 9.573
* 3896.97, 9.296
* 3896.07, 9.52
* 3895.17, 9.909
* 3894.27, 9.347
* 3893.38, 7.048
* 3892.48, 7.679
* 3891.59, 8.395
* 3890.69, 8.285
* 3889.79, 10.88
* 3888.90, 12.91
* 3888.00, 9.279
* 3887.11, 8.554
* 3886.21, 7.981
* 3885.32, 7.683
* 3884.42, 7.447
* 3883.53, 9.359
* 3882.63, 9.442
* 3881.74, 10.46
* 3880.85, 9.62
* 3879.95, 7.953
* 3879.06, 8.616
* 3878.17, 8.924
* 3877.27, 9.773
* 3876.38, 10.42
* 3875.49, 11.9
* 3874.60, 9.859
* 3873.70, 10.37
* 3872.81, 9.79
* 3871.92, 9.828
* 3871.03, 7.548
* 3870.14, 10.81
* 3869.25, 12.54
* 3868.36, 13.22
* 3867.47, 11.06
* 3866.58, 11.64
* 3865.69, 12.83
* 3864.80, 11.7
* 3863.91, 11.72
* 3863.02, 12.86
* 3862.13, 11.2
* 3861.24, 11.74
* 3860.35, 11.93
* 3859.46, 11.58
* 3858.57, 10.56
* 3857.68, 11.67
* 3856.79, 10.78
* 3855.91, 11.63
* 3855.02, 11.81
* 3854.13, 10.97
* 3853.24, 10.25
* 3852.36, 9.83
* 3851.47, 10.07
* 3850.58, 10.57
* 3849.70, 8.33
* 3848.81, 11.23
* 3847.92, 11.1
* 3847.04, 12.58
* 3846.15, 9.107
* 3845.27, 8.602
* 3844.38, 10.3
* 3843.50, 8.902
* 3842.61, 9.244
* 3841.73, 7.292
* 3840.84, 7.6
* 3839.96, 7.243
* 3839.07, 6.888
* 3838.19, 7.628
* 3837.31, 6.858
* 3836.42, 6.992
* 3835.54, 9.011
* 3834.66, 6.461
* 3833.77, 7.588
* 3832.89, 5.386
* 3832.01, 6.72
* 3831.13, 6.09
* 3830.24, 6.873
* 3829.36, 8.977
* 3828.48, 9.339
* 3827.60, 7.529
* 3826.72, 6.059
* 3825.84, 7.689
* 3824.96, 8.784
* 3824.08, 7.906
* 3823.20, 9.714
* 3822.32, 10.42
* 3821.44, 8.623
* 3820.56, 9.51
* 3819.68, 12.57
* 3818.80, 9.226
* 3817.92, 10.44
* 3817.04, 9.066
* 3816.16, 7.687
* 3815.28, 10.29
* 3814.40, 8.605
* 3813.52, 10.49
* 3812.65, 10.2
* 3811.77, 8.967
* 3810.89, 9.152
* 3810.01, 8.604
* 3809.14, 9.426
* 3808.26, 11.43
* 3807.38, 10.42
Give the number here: 1.27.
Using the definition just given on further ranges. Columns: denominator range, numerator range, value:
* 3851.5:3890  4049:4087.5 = 1.18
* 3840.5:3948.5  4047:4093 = 1.26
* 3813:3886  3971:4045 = 1.26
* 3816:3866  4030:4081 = 1.36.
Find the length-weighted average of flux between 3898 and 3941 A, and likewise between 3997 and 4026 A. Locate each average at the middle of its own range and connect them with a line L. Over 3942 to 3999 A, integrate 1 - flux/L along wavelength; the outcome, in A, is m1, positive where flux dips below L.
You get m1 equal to 5.1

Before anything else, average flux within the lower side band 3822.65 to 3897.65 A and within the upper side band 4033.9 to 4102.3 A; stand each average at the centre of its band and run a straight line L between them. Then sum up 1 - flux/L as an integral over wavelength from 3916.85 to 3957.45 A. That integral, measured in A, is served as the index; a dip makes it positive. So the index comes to 4.4 A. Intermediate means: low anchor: 9.47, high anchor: 11.2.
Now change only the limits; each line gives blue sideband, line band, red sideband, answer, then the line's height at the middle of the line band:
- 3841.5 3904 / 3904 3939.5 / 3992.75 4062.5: 5.6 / 10.6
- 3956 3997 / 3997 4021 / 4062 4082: -4.6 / 9.83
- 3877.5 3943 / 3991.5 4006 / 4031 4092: -1.6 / 10.4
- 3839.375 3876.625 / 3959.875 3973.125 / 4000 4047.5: 4.9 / 11.3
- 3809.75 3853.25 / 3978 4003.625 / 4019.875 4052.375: 0.2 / 11.1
